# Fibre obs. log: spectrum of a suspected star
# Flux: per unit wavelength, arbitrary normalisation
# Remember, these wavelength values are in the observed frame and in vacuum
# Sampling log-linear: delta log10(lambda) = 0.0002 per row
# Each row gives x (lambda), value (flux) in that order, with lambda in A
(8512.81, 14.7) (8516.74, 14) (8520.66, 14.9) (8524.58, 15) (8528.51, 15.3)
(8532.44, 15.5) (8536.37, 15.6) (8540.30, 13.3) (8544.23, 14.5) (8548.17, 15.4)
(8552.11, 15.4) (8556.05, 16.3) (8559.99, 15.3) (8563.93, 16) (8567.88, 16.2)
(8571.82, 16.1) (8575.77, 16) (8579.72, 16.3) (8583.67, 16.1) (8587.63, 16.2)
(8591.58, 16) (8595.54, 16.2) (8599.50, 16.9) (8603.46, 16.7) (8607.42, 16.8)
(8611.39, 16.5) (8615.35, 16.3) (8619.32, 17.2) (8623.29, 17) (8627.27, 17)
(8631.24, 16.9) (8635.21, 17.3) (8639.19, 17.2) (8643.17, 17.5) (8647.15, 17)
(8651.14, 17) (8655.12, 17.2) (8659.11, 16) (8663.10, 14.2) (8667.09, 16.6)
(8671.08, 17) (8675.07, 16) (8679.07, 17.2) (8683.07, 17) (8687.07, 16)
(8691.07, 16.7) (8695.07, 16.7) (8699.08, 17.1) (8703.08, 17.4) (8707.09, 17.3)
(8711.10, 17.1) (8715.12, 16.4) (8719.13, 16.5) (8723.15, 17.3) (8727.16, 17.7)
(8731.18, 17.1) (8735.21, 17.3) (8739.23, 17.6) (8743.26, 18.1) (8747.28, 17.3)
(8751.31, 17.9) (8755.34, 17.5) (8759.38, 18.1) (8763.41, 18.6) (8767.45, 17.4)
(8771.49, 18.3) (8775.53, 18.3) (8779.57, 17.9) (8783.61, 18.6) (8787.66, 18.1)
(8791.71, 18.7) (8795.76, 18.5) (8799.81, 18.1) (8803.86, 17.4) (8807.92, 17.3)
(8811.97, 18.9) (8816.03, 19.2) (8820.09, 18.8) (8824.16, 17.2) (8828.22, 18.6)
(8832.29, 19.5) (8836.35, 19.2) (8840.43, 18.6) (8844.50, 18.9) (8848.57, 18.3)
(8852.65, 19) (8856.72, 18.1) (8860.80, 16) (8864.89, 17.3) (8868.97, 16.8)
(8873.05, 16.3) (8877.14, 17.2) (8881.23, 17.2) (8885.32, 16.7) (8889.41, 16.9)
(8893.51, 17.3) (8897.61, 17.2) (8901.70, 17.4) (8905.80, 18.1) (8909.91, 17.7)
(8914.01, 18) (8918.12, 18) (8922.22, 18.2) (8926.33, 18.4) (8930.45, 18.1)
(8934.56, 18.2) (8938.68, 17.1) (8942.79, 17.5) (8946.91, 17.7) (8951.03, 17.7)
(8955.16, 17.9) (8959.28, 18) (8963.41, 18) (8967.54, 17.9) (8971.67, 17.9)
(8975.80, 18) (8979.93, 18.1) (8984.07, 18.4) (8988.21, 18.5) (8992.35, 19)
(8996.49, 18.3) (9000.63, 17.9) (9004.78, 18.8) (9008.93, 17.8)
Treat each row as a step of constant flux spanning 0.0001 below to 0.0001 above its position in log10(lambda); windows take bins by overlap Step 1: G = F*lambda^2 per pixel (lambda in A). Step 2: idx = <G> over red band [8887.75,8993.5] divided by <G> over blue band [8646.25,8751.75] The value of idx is 1.12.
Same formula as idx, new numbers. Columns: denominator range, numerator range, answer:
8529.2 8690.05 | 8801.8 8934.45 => 1.16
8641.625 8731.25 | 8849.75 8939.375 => 1.10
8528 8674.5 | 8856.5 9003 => 1.18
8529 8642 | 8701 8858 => 1.17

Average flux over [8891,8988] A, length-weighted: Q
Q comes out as 17.9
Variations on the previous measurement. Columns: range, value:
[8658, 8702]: 16.4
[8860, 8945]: 17.4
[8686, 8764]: 17.3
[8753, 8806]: 18.1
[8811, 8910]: 17.8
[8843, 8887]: 17.4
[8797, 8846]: 18.5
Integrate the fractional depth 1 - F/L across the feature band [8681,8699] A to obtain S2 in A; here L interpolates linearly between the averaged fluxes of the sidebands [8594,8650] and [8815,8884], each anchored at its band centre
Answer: 0.6 A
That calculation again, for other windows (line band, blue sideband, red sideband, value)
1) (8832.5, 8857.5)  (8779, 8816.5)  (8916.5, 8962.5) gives -0.9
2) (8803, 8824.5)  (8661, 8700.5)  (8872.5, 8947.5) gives -1.5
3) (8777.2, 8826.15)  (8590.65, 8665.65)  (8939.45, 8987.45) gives -2.6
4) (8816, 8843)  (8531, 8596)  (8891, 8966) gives -2.3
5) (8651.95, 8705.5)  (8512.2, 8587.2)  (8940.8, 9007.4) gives -1.1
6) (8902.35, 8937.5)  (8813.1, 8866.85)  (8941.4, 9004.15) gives 0.3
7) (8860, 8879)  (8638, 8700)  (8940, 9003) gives 0.9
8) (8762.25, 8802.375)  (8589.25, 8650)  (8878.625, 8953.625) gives -2.2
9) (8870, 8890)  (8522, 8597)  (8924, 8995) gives 0.8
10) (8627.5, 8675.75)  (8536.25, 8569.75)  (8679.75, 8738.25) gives -0.9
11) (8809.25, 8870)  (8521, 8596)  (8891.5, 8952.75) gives -3.6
